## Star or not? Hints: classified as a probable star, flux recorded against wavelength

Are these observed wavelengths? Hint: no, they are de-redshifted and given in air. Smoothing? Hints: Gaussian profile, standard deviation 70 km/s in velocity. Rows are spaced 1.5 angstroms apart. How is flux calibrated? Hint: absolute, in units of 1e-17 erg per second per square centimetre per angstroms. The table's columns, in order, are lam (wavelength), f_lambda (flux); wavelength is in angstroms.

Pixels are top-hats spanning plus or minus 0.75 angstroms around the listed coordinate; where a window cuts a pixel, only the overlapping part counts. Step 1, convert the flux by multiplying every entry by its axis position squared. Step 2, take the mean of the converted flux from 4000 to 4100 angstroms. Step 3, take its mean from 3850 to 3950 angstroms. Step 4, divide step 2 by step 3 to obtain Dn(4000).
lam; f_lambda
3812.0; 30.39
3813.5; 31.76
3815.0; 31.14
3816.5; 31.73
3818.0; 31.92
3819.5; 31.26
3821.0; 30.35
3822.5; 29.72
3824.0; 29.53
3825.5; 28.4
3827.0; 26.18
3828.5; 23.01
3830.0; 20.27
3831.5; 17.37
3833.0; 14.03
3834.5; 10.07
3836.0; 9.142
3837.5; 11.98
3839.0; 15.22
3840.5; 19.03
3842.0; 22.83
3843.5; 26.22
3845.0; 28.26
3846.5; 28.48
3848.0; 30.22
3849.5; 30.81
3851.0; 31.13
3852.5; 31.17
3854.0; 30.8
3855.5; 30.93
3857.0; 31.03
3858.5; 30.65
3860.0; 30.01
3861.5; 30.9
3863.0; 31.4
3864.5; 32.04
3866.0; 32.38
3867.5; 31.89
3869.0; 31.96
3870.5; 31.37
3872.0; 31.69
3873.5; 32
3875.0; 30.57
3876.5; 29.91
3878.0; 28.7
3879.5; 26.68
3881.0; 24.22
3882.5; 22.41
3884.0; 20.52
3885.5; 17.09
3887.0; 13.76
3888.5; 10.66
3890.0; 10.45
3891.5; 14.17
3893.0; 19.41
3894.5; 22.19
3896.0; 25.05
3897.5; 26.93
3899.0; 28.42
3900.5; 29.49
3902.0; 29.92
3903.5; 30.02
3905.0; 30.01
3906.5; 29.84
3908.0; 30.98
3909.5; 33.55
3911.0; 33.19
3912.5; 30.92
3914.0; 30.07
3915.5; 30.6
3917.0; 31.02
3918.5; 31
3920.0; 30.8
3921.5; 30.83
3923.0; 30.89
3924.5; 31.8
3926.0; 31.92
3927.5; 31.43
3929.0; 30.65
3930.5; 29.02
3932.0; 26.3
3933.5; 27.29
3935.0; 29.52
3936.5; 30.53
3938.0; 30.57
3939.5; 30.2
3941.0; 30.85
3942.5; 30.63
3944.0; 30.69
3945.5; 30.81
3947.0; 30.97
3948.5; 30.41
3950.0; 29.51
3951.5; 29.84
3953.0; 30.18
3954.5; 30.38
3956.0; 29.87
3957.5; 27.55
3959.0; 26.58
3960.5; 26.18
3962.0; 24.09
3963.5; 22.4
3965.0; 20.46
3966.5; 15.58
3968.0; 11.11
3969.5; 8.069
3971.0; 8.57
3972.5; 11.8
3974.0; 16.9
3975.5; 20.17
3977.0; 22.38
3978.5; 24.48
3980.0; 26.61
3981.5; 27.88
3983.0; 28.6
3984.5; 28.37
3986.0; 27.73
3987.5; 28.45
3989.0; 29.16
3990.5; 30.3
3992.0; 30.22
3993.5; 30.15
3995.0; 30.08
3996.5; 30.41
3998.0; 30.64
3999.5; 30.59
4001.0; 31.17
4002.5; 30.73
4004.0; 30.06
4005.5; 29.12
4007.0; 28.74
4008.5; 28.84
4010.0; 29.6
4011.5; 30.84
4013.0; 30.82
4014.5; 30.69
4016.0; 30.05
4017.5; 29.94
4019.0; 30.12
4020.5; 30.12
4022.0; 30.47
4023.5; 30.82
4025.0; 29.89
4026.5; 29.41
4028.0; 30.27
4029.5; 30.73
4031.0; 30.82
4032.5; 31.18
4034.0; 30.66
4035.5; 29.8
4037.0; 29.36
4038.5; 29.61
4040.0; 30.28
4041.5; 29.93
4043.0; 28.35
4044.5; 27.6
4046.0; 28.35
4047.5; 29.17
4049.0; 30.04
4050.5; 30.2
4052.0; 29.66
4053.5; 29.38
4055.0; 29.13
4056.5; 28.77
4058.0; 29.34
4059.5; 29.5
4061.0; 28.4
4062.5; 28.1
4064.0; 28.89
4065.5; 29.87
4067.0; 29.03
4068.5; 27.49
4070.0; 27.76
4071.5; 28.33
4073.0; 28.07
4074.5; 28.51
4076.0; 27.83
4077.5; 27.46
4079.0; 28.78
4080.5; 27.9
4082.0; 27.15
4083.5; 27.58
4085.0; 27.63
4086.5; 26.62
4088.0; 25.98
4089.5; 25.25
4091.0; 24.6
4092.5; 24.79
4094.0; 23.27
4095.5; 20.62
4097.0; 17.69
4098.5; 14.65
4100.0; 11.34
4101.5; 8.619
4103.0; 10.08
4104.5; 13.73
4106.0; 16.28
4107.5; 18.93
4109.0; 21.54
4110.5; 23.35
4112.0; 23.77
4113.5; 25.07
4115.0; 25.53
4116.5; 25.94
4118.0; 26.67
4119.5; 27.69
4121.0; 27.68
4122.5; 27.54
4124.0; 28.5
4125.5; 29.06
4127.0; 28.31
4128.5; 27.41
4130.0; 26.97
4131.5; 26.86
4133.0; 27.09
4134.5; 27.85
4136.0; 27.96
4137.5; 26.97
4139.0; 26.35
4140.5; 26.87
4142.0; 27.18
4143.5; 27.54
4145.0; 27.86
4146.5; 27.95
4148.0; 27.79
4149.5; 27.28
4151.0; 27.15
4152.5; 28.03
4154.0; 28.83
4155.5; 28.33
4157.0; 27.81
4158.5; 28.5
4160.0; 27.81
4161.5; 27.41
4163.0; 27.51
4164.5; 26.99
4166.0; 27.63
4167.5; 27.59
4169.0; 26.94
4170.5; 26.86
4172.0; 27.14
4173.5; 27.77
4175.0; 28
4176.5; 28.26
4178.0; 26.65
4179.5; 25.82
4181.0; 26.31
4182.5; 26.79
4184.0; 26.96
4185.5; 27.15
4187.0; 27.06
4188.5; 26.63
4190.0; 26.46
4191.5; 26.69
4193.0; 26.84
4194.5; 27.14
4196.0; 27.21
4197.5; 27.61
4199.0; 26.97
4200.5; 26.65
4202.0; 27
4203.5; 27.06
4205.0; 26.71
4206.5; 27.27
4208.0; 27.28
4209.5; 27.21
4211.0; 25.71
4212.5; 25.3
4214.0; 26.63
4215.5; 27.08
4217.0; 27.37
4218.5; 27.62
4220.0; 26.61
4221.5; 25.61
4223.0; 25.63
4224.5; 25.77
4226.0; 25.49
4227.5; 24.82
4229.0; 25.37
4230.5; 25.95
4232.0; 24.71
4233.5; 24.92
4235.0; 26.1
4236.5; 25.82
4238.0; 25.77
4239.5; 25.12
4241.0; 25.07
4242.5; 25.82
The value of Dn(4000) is 1.07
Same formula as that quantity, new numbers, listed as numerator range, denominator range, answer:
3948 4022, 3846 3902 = 1.05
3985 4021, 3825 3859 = 1.37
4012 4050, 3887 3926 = 1.17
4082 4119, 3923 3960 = 0.77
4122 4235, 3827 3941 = 1.17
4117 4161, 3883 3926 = 1.18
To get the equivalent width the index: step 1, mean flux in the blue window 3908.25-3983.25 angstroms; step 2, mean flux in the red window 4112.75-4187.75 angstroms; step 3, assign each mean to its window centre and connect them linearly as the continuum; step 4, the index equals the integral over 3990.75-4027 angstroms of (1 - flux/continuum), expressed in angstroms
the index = -4.1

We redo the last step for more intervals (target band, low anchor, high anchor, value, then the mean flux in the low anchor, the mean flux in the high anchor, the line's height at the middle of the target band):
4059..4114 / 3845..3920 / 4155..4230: 6.8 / 27.8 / 26.9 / 27.2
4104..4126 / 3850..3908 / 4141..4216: 2.4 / 27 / 27.2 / 27.2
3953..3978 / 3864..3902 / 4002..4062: 6.4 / 25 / 29.8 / 27.6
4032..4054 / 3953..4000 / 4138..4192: -3.5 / 24.4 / 27.3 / 25.5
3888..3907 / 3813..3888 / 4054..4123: 1.7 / 26.4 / 24.6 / 26.1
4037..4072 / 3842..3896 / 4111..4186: -2.5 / 26.7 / 27.3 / 27.1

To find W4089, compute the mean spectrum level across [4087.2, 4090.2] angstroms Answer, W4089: 25.6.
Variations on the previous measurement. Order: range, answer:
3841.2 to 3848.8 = 27.2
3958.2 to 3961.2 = 26.4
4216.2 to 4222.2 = 26.8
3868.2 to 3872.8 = 31.7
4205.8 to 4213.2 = 26.6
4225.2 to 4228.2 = 25.2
